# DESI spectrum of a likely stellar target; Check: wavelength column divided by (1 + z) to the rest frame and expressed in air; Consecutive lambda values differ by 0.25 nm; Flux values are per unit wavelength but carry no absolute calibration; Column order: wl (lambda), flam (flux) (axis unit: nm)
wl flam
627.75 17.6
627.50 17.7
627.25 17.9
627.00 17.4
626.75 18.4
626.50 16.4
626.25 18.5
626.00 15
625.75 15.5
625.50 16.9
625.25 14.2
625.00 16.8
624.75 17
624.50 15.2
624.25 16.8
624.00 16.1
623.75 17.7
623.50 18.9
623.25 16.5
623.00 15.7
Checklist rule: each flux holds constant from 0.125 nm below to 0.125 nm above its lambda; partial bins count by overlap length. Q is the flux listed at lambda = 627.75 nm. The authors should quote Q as 17.6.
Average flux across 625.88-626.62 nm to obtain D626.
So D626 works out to 16.6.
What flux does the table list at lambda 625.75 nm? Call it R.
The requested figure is 15.5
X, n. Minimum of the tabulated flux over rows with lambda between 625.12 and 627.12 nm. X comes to 14.2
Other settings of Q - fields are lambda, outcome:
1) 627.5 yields 17.7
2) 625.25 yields 14.2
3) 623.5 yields 18.9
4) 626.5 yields 16.4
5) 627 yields 17.4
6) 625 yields 16.8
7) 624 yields 16.1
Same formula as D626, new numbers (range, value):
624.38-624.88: 16.1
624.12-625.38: 16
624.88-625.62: 16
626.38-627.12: 17.4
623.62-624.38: 16.9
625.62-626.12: 15.3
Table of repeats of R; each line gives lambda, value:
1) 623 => 15.7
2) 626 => 15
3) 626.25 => 18.5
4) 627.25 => 17.9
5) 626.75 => 18.4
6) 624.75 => 17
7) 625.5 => 16.9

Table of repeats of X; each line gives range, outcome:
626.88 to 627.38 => 17.4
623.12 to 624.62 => 15.2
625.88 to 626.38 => 15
